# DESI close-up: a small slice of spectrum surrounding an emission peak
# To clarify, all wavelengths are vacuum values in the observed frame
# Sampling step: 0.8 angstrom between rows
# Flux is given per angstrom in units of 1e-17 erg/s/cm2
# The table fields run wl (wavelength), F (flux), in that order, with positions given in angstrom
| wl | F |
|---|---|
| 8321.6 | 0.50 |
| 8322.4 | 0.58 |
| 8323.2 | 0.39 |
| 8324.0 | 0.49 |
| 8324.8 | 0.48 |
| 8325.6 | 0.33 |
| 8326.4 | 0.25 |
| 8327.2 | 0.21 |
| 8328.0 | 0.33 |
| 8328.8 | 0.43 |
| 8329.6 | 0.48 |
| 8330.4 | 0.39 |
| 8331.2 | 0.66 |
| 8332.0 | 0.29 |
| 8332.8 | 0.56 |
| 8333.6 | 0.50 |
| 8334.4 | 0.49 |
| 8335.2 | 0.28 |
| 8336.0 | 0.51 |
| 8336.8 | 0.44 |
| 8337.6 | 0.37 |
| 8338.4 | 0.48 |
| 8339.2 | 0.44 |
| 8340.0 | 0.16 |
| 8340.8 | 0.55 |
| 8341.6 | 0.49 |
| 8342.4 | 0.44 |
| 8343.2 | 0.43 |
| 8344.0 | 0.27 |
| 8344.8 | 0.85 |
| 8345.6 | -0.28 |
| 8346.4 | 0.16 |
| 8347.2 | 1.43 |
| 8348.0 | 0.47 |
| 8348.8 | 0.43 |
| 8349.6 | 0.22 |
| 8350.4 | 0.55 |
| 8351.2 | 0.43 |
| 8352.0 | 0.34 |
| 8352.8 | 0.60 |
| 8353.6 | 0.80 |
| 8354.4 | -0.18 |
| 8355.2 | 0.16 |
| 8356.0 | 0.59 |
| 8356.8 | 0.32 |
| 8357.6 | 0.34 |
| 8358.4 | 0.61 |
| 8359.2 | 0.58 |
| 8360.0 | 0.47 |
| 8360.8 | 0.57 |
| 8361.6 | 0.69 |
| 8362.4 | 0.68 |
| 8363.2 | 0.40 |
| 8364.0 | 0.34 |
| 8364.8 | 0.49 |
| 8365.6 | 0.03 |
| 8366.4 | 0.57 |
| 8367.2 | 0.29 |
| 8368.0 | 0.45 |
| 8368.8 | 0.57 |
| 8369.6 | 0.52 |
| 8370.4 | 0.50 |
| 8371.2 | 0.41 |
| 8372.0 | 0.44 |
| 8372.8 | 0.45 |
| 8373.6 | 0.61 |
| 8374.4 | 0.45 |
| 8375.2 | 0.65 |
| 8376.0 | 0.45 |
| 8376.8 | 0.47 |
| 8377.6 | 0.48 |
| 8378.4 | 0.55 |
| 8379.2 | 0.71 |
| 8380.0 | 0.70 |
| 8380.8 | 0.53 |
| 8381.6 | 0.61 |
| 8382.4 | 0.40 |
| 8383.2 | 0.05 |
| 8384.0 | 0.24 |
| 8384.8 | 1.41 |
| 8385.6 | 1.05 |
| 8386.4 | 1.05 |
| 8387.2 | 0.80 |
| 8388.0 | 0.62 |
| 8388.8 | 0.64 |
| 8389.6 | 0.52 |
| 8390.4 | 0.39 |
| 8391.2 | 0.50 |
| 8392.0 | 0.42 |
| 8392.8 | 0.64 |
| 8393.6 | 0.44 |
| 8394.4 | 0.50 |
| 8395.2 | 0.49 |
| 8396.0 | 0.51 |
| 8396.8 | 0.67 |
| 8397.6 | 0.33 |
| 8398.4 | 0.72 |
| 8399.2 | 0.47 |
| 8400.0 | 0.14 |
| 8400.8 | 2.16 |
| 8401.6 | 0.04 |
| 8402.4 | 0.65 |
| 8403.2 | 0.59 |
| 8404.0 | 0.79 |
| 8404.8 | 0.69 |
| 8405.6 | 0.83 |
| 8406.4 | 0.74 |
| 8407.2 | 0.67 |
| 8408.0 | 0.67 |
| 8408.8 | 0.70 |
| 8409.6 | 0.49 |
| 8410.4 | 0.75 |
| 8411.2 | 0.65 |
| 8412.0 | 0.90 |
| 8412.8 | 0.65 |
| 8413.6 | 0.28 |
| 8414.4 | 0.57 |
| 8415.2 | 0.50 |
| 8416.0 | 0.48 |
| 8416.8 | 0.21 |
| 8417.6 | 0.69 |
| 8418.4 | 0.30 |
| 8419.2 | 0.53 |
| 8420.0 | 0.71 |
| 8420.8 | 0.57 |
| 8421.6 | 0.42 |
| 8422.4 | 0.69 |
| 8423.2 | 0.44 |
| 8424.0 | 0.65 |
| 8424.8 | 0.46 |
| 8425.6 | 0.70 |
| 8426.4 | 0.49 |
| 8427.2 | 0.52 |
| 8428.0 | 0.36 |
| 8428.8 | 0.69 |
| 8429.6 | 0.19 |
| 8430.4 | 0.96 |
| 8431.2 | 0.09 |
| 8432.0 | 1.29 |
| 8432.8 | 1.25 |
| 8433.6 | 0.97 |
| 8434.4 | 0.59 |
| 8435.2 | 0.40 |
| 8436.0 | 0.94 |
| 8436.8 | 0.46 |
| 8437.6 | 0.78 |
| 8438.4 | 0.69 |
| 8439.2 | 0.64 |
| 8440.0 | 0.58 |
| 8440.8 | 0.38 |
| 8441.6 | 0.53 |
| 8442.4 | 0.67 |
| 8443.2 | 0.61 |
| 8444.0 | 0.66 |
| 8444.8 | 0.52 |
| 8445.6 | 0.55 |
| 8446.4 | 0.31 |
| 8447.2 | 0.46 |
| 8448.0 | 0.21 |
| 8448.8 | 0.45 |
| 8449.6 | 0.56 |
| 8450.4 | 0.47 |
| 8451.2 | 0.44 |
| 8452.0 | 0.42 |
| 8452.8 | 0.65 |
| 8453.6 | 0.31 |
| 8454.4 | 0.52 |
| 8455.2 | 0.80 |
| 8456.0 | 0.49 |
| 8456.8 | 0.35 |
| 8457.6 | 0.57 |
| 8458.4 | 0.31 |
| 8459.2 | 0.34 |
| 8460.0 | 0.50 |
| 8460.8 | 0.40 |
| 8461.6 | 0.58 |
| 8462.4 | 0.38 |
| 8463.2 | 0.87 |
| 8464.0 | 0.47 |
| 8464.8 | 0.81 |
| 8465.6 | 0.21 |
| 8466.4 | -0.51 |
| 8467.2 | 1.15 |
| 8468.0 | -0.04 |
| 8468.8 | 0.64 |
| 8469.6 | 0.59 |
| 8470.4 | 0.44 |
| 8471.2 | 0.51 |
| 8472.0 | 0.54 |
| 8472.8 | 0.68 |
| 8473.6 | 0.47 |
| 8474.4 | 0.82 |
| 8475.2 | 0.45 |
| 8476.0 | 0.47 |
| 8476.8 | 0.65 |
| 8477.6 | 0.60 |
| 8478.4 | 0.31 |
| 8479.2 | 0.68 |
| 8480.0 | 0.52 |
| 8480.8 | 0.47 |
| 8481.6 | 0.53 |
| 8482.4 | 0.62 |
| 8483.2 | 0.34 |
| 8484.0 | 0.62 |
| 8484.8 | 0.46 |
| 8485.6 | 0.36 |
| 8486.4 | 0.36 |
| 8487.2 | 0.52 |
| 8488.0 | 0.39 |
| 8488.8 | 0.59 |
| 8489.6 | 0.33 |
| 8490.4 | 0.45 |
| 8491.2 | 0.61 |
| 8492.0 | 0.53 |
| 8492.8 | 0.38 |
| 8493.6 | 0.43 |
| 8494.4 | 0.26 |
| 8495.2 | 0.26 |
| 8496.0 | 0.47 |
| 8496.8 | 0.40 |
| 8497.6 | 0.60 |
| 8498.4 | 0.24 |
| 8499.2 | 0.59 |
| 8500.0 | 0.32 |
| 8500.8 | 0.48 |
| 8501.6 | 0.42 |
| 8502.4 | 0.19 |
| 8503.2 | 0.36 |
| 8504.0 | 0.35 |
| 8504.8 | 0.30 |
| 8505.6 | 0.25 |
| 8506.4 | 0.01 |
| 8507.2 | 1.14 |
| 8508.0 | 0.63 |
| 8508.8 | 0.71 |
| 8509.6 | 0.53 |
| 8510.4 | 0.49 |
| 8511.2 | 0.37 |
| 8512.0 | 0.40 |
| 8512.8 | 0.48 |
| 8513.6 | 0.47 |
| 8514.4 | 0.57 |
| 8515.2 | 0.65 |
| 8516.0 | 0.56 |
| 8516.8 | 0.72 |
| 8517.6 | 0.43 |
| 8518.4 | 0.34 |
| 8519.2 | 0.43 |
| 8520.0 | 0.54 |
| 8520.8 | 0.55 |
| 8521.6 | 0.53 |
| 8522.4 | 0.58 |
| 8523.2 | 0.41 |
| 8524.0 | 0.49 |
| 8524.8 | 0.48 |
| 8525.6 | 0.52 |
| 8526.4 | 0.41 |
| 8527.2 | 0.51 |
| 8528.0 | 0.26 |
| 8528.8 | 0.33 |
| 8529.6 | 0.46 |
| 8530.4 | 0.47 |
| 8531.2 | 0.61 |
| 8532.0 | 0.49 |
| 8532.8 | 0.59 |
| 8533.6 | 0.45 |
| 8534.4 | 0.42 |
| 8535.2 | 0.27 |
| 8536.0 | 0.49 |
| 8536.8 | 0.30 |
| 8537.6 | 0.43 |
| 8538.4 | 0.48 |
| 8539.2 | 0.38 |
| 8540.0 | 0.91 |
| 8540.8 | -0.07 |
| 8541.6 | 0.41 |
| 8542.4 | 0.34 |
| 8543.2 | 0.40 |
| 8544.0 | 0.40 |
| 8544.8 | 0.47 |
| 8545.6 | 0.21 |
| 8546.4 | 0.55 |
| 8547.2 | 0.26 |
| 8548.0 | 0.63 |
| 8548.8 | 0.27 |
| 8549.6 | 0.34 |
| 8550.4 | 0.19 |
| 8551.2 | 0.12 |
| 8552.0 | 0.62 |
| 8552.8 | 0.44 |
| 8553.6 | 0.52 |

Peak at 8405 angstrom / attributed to Mg II 2798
